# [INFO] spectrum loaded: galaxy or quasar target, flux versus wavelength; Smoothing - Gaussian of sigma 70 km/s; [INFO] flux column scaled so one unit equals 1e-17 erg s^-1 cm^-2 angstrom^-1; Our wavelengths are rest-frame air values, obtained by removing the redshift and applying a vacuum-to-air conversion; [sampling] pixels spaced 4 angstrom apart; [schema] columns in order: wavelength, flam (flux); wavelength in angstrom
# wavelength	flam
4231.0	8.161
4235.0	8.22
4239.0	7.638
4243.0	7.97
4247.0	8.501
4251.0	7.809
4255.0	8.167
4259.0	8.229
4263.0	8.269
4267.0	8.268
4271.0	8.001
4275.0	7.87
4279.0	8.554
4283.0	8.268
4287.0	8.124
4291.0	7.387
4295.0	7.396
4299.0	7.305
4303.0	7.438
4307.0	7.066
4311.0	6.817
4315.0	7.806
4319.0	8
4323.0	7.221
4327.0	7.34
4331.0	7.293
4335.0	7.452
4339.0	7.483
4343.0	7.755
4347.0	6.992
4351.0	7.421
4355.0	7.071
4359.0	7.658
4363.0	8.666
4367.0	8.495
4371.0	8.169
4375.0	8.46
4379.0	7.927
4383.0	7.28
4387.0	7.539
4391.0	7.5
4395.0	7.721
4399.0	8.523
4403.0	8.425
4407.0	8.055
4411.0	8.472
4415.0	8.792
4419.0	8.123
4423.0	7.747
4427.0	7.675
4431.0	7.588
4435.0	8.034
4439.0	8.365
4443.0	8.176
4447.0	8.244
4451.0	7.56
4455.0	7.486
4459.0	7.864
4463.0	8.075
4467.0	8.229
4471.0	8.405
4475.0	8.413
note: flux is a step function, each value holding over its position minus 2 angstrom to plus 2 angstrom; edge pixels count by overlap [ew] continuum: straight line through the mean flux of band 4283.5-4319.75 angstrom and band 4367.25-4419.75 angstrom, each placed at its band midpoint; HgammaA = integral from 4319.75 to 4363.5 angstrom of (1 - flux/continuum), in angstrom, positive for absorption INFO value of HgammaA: 1.7 angstrom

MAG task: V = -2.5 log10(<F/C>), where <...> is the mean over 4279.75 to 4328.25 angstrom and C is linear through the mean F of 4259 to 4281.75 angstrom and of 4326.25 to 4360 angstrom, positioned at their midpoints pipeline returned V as 0.04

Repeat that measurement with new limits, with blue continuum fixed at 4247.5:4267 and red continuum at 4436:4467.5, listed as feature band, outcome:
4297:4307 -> 0.11 mag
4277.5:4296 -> 0.02 mag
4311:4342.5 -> 0.09 mag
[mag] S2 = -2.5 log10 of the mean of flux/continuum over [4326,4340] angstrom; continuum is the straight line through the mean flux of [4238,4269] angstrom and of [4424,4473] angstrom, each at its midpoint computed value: 0.09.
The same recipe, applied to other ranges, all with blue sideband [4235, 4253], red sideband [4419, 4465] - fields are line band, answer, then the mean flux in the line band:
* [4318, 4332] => 0.07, 7.44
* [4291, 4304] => 0.09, 7.38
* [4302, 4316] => 0.11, 7.23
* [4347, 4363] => 0.06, 7.49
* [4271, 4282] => -0.03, 8.18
